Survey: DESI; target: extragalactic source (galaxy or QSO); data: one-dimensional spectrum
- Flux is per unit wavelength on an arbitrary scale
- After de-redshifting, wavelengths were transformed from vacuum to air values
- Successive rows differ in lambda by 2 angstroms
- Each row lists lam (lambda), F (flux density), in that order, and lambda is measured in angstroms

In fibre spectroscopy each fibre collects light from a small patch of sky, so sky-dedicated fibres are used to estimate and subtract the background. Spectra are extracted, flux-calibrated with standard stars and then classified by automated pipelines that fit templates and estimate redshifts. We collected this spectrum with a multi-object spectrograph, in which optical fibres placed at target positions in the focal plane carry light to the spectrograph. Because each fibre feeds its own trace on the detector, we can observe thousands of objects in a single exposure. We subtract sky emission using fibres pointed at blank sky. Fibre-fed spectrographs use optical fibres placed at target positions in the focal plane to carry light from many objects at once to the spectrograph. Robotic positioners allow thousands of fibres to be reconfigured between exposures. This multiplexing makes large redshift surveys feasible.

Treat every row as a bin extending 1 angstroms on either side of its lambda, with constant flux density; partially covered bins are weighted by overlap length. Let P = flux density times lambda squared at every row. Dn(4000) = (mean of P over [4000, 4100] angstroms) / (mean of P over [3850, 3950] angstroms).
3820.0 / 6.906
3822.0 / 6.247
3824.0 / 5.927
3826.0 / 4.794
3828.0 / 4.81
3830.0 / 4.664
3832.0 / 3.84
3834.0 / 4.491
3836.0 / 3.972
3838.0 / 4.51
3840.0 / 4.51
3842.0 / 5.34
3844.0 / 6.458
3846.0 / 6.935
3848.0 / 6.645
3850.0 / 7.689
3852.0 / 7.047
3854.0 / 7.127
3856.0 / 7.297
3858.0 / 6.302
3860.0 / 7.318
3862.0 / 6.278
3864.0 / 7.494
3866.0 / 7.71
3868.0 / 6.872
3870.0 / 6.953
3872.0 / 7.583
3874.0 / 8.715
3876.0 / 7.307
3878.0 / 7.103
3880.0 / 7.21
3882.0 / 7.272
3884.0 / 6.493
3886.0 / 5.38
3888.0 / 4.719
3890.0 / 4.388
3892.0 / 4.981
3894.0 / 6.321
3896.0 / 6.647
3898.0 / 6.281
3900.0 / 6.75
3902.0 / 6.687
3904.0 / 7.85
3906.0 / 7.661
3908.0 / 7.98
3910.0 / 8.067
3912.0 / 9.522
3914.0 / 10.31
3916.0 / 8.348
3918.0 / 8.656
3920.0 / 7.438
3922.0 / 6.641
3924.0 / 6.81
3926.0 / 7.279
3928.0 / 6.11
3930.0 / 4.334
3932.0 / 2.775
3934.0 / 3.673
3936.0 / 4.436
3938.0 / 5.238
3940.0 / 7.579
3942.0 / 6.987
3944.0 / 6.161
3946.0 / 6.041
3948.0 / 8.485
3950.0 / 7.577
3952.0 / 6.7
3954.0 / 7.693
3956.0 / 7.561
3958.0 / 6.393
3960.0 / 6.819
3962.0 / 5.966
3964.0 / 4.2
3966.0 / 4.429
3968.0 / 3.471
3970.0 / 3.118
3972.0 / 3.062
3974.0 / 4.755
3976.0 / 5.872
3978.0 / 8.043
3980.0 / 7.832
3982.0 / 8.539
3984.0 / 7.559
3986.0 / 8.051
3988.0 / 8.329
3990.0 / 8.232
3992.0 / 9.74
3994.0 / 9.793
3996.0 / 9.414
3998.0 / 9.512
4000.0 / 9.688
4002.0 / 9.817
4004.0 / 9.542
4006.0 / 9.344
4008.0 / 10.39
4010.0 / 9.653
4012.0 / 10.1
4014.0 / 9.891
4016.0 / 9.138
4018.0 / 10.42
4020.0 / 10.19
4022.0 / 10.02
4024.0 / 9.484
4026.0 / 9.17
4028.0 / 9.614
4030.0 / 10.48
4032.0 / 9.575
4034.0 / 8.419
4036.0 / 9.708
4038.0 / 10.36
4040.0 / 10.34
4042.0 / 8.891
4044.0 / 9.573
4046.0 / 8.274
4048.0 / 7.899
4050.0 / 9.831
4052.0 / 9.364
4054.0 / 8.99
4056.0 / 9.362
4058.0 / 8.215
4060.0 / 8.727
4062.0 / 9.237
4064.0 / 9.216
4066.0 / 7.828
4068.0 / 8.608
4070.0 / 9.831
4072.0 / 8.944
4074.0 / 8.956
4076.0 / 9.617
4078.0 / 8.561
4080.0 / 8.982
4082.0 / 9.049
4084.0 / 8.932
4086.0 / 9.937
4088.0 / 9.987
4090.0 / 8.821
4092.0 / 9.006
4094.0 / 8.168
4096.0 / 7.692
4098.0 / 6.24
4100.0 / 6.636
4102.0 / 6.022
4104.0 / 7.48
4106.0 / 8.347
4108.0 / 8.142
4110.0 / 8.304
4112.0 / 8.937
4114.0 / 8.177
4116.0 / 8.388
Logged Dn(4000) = 1.46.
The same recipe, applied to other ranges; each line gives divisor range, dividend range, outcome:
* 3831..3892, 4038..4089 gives 1.59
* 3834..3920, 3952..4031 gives 1.25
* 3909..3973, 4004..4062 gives 1.58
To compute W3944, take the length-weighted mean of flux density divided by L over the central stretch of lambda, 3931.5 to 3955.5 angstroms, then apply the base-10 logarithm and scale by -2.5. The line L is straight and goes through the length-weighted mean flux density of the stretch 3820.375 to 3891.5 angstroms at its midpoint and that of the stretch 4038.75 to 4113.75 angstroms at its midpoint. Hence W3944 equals 0.16 mag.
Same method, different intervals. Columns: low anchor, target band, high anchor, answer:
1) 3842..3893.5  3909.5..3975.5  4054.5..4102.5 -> 0.181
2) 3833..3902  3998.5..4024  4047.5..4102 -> -0.221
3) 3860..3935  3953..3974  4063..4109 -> 0.372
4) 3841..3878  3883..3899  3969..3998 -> 0.254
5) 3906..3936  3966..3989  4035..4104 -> 0.238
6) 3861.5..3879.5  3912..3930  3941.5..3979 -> -0.158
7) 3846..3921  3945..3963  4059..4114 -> 0.088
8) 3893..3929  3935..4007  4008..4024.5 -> 0.247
